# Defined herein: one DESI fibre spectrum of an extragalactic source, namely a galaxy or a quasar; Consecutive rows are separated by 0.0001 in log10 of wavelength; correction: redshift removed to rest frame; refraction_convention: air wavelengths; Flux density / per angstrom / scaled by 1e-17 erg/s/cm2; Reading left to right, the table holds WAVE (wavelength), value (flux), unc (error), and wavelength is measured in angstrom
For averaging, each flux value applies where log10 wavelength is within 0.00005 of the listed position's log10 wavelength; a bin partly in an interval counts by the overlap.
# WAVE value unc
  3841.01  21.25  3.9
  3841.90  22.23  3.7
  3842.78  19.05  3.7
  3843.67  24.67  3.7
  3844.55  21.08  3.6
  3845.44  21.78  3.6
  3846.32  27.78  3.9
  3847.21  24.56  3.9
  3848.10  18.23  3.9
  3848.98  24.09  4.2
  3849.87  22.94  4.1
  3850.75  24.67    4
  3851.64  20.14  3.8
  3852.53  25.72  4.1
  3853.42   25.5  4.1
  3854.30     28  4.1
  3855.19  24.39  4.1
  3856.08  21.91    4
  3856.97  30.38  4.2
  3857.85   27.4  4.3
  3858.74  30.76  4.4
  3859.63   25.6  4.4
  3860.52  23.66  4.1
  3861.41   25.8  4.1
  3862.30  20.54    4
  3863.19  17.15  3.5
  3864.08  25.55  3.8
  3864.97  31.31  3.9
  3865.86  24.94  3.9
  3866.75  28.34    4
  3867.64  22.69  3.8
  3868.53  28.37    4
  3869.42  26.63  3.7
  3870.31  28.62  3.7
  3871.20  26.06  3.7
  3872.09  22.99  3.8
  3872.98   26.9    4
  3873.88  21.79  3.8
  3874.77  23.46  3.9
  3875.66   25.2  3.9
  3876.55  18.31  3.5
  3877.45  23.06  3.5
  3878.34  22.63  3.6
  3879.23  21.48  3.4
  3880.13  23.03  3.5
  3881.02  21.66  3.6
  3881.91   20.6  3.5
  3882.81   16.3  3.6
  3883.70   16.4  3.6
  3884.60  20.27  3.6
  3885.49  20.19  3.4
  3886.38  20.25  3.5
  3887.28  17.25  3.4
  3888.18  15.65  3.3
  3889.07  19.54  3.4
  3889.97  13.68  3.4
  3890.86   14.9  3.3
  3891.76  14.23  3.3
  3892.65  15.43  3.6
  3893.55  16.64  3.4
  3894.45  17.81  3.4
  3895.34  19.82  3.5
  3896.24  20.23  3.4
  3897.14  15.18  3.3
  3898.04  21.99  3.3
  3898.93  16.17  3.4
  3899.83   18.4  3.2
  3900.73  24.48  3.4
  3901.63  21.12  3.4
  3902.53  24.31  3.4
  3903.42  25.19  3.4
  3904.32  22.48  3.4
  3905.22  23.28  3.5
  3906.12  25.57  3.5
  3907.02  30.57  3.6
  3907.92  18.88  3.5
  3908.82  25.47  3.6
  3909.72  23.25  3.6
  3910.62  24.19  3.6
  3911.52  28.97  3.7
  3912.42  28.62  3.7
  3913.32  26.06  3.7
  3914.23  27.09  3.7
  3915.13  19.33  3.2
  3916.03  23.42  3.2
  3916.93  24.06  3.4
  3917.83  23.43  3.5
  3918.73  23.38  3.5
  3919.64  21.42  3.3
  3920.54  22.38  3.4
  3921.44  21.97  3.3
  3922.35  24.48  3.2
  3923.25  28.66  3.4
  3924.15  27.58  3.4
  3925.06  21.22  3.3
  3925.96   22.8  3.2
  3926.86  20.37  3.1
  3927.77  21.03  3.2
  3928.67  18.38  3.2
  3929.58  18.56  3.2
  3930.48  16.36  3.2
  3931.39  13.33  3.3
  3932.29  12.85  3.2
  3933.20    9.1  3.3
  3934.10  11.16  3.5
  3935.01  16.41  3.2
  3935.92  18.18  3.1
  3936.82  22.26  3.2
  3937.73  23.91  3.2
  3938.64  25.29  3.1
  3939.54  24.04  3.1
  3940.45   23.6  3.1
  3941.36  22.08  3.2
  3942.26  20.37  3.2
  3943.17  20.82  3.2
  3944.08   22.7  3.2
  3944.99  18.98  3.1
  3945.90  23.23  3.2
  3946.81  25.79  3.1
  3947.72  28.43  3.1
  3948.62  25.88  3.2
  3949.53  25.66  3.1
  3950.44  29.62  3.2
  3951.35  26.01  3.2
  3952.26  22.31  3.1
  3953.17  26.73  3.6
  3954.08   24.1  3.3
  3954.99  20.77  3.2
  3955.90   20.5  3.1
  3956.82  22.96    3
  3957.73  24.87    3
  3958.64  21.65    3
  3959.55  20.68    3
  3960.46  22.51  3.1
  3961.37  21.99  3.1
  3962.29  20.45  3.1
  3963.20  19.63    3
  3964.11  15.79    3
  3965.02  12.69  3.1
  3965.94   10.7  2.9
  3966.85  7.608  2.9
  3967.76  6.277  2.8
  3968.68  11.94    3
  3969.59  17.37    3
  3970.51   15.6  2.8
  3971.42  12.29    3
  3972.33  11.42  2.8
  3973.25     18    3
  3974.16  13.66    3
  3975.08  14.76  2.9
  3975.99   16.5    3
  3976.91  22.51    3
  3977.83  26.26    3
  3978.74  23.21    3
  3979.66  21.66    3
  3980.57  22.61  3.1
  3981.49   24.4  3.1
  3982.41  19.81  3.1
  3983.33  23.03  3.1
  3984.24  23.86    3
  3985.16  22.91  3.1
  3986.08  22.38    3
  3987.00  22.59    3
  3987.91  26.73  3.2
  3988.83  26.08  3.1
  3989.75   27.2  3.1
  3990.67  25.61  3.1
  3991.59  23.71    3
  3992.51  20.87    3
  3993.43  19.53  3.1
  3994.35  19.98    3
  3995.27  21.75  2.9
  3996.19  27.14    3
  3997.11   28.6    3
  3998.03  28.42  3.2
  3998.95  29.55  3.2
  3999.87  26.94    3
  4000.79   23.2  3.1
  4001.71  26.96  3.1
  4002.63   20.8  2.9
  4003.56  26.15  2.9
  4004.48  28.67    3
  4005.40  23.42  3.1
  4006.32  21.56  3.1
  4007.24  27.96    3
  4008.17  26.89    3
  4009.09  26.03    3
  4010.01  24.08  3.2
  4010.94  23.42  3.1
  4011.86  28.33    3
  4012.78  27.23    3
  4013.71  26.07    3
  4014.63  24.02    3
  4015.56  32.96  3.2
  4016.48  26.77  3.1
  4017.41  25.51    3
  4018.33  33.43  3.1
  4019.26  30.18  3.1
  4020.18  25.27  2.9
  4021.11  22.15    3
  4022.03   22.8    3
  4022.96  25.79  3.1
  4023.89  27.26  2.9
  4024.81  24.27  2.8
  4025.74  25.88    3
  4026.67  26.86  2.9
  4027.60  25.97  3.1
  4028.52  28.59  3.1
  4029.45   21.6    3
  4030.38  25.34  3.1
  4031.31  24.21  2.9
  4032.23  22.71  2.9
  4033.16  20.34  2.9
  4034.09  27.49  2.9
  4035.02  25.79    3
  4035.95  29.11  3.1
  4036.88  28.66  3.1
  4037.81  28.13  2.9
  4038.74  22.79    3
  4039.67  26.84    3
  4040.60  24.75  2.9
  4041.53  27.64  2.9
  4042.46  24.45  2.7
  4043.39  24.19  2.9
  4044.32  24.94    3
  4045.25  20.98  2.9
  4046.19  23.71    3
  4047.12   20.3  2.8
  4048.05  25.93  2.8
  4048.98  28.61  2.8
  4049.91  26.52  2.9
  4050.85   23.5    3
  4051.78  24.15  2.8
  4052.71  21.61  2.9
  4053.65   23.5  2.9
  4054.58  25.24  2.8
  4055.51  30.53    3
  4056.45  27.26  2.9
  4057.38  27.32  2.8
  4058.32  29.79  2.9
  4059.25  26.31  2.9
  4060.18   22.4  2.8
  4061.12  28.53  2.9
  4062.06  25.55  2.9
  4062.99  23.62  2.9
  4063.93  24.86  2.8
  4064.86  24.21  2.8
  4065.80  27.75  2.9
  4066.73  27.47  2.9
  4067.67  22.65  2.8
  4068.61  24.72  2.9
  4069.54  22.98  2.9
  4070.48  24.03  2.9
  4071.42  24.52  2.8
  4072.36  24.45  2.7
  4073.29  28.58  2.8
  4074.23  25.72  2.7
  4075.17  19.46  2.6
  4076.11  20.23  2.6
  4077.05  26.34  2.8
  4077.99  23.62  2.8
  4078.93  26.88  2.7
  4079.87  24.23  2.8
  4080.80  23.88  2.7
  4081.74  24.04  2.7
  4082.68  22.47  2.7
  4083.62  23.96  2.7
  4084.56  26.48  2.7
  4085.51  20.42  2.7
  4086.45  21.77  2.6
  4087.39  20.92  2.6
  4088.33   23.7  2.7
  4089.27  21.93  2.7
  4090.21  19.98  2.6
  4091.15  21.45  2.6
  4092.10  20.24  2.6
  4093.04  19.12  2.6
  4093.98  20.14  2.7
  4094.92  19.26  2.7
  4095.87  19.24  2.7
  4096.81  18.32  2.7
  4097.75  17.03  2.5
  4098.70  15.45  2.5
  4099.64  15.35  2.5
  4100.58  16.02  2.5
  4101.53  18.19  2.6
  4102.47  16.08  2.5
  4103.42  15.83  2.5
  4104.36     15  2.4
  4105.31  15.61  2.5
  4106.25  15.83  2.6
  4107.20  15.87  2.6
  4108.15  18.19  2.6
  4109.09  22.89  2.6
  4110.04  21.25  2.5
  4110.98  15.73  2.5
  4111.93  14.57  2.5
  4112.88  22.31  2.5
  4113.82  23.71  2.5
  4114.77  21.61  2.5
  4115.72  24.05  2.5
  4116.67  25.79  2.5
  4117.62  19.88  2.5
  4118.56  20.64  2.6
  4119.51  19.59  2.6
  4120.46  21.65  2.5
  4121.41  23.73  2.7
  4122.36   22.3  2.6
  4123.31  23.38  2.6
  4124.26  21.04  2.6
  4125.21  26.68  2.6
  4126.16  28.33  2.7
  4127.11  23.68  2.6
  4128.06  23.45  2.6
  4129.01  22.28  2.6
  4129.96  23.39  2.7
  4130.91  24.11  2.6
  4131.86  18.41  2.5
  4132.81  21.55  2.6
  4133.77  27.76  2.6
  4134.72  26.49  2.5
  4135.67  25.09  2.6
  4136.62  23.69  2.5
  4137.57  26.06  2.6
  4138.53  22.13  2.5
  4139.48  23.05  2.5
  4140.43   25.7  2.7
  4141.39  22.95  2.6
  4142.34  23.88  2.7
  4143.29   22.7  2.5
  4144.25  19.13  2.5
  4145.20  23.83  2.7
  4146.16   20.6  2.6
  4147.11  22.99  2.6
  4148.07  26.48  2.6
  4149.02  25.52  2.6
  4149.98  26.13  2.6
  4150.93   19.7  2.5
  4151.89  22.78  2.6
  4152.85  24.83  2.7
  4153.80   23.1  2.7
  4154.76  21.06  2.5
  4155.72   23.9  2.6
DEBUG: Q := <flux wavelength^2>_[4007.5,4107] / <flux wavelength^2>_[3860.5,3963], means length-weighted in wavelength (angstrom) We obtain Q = 1.17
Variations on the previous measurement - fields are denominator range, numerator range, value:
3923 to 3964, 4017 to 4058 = 1.24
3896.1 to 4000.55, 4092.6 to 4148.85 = 1.07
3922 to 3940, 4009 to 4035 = 1.37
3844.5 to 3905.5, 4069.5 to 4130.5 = 1.07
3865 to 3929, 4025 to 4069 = 1.23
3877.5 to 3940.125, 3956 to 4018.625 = 1.11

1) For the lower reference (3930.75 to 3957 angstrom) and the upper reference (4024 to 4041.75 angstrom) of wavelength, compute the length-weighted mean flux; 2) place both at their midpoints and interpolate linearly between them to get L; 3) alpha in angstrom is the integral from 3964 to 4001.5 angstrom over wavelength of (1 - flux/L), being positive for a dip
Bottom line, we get 4.78 angstrom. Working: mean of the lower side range 21.6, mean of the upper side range 25.6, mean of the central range 20.5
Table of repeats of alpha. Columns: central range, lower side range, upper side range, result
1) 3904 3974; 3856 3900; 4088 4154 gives 2.1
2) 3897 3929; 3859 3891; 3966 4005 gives -1.9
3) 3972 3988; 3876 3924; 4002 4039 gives 2.3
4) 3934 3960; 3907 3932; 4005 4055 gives 0.7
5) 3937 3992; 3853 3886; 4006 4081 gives 8.2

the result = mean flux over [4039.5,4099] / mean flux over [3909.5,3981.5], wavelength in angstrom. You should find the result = 1.1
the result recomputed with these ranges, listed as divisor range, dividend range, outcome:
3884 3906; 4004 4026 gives 1.37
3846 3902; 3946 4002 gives 0.97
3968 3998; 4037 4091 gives 1.17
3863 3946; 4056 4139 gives 1.03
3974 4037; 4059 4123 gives 0.87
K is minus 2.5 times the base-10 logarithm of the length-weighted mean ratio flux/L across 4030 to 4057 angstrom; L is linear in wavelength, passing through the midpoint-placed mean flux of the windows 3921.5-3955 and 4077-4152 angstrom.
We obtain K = -0.16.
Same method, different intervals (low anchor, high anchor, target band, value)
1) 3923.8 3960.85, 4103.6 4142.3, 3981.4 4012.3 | -0.14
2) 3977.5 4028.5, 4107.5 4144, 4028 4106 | 0.03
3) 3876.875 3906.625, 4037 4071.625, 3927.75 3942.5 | 0.14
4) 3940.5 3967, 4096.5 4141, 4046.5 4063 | -0.20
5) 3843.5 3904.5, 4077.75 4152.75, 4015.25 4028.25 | -0.22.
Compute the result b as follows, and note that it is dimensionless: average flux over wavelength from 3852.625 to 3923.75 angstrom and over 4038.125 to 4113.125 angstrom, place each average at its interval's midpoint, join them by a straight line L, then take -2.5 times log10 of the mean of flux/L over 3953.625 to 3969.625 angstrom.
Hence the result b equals 0.26 mag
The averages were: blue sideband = 22.8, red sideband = 22.5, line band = 17.9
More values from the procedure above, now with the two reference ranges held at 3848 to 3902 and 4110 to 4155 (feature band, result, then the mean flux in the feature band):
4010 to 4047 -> -0.14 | 25.7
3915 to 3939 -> 0.09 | 20.4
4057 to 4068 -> -0.14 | 25.9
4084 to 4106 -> 0.20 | 19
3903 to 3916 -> -0.12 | 24.9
